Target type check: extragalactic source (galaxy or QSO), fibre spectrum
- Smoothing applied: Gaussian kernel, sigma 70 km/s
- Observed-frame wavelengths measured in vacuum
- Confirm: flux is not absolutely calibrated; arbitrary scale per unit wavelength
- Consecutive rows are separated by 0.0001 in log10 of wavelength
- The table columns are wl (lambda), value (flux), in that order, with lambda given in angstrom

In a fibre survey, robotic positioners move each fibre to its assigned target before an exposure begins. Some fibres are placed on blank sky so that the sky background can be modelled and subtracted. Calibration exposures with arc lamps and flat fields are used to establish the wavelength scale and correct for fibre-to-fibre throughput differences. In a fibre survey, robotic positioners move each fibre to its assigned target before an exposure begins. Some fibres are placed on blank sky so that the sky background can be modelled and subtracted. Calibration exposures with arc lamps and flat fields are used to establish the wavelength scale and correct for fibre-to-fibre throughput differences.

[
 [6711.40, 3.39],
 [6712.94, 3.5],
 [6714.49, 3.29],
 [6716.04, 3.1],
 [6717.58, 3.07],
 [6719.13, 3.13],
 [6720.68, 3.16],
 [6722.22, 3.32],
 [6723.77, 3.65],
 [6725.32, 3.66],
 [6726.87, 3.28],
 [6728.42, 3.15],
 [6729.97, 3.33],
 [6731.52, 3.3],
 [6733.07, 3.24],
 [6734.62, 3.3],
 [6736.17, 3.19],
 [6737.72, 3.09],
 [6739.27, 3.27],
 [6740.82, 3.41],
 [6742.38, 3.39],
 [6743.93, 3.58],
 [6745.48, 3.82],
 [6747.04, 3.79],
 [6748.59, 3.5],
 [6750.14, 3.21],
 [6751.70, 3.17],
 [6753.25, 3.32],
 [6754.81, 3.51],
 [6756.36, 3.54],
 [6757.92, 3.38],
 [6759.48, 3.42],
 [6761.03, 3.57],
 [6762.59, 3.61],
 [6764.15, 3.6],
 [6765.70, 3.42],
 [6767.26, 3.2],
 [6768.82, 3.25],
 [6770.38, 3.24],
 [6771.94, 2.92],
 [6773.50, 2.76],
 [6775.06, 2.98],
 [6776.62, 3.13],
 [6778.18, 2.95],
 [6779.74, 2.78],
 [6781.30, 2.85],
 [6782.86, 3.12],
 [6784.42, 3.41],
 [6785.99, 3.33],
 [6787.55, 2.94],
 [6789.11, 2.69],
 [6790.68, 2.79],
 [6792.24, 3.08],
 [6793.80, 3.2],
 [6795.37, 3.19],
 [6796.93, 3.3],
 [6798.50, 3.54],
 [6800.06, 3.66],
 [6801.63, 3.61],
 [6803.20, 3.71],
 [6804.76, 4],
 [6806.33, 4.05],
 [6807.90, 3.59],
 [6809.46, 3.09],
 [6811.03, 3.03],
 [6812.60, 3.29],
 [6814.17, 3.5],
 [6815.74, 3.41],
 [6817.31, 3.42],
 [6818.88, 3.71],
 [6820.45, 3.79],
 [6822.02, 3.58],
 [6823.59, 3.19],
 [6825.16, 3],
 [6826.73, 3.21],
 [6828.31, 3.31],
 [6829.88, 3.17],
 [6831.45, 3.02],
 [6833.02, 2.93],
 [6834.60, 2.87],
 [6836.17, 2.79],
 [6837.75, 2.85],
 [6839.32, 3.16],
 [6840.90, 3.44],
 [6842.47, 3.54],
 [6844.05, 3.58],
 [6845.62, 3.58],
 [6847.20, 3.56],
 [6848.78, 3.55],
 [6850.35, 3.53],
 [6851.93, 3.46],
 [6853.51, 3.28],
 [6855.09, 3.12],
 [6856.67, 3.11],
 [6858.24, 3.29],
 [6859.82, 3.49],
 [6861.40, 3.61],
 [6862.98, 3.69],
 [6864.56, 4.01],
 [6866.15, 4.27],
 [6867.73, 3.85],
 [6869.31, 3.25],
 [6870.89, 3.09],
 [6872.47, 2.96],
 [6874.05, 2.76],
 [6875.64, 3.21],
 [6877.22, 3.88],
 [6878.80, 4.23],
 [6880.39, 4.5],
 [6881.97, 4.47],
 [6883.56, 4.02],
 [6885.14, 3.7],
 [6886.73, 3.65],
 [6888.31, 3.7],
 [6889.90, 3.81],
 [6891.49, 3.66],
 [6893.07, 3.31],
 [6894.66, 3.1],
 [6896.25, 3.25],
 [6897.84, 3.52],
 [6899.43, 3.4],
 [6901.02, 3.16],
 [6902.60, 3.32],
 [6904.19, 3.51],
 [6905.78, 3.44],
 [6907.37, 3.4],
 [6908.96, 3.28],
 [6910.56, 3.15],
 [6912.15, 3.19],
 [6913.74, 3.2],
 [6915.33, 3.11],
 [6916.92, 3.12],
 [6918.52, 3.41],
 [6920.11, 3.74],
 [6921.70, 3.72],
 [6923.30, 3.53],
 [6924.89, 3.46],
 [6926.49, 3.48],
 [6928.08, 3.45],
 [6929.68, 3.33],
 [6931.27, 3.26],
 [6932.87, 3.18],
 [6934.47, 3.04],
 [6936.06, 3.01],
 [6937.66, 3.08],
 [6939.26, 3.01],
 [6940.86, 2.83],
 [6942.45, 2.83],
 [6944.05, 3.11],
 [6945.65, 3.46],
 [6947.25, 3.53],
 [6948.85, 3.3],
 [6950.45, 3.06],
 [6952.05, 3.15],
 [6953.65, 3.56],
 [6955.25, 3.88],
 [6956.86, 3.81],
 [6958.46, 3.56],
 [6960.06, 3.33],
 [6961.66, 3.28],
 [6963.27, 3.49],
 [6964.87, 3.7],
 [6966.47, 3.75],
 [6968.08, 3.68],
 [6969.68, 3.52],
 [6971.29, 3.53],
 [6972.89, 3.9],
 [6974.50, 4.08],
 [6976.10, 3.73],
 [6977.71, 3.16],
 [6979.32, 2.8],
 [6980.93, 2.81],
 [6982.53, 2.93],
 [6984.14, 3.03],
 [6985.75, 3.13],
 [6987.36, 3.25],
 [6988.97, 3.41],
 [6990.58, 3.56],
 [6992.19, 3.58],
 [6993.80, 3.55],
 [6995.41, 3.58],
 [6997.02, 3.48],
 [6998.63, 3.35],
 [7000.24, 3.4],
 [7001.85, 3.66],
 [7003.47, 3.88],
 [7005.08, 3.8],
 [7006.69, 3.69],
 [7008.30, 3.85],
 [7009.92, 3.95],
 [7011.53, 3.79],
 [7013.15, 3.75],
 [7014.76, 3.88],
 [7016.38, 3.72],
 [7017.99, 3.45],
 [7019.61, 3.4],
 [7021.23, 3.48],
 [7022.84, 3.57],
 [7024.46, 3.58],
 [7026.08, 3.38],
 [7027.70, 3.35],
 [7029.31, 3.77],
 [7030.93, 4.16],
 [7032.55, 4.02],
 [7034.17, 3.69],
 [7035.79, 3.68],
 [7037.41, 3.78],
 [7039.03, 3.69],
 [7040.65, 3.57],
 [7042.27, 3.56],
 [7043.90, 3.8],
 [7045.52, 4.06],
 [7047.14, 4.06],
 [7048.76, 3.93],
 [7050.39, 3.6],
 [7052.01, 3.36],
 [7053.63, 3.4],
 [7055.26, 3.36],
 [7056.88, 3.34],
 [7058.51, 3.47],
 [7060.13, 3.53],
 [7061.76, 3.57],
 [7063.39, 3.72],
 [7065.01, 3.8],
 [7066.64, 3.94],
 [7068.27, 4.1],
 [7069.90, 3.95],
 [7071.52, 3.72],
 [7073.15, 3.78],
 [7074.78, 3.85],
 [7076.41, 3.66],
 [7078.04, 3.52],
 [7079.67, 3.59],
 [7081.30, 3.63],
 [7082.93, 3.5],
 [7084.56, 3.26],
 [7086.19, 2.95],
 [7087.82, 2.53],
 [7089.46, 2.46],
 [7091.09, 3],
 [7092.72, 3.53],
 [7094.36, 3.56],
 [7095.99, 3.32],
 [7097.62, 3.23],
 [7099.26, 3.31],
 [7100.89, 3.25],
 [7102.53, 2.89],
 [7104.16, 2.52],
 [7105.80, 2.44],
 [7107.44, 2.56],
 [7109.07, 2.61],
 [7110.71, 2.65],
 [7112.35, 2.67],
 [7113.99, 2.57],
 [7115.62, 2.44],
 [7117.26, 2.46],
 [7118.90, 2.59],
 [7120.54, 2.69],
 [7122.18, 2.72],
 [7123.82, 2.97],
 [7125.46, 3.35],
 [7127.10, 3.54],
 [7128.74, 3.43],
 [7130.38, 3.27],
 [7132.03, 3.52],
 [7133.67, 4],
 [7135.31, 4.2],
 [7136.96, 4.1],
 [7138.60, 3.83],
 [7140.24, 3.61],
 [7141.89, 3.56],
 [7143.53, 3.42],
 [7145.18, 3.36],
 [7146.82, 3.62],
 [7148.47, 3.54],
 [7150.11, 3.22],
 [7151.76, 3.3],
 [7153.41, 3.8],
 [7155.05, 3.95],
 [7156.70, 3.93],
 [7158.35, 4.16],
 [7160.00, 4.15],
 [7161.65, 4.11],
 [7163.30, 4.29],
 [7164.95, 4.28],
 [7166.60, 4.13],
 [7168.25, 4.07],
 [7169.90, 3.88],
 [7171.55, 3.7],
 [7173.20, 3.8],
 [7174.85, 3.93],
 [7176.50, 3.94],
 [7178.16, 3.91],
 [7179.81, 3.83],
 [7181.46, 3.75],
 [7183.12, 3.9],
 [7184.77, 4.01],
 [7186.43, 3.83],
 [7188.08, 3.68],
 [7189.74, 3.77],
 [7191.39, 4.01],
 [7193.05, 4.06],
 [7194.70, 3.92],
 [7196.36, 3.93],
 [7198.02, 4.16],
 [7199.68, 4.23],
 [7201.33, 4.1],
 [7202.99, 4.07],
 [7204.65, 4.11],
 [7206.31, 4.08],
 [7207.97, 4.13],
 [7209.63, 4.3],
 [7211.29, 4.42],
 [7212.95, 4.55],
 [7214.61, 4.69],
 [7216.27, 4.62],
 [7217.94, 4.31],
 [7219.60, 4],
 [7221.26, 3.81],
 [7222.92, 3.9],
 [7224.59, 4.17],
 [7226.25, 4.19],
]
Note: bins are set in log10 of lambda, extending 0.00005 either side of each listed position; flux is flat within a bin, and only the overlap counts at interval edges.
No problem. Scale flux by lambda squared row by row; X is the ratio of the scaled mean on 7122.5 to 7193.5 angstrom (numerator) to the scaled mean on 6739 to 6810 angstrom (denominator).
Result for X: 1.3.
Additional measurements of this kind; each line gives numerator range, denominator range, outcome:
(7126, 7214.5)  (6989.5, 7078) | 1.10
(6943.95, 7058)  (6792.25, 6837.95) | 1.12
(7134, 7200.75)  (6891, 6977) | 1.22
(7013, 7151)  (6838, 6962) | 1.05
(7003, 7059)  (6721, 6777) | 1.19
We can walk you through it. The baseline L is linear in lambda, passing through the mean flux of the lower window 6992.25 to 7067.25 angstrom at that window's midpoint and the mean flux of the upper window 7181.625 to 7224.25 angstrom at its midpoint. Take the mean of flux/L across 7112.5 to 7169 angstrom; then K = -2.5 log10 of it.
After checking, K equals 0.12 mag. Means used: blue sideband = 3.66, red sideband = 4.1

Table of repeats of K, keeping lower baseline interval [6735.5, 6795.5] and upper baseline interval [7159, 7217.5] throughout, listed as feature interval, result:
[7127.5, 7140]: 0.060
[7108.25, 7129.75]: 0.359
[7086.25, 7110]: 0.304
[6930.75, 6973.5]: 0.077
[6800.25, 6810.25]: -0.109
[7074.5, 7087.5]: 0.123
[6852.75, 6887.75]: -0.050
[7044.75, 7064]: 0.057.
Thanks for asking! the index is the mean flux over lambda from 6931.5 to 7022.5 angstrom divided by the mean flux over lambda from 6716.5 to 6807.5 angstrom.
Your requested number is 1.04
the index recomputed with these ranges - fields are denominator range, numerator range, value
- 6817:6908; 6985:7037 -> 1.05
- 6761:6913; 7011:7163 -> 1.02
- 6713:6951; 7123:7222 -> 1.16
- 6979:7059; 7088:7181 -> 0.95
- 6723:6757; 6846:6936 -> 1.02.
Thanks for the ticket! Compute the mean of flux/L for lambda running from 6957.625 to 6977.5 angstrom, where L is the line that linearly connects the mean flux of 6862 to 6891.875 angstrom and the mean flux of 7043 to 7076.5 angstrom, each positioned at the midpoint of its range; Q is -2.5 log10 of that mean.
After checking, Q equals 0.03 mag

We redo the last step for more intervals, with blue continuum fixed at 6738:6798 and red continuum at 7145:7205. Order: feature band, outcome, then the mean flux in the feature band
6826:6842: 0.09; 3.08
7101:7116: 0.40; 2.63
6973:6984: 0.10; 3.28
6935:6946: 0.17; 3.03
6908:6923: 0.05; 3.33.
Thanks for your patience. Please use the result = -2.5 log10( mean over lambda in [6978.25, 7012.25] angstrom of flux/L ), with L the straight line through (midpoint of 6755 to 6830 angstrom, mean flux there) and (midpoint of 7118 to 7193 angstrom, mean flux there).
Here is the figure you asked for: 0.03 mag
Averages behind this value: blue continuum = 3.31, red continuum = 3.71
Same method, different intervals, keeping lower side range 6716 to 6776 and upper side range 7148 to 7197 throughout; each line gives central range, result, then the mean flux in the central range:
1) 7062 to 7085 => 0.013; 3.72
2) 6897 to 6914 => 0.068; 3.33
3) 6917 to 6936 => 0.056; 3.39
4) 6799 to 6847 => 0.019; 3.37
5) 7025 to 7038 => -0.005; 3.73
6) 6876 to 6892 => -0.126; 3.95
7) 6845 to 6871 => -0.014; 3.52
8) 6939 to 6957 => 0.100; 3.28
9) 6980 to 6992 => 0.150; 3.18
